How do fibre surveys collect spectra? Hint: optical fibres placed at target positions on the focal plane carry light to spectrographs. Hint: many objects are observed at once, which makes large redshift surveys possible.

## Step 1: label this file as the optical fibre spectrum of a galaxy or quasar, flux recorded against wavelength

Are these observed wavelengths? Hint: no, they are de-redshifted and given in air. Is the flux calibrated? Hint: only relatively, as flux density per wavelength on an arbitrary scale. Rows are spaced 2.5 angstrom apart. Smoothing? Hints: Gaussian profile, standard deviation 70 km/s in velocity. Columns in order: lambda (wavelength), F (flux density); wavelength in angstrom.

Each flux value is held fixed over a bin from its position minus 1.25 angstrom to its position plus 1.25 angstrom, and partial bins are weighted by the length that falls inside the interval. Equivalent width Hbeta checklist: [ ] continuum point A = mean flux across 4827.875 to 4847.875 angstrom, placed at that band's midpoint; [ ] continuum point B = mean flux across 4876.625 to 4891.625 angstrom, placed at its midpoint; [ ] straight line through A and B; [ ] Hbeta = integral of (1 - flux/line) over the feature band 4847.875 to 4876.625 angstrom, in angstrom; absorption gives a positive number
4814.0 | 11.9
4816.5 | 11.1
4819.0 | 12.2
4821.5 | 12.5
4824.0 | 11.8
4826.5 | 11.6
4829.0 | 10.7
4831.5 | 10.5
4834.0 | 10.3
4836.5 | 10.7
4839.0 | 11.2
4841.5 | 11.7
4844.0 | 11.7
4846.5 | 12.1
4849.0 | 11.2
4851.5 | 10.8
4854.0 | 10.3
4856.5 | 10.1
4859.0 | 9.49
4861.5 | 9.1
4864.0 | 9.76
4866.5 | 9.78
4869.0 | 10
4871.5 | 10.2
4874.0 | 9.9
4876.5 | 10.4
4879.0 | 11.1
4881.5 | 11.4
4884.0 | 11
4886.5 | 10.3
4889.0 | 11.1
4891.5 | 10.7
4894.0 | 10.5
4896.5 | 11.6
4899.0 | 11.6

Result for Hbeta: 2.5 angstrom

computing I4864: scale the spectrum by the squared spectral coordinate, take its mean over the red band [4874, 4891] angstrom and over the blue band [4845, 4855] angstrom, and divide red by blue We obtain 1.0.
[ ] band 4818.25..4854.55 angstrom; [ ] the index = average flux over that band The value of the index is 11.3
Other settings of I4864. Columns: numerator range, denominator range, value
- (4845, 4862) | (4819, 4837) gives 0.95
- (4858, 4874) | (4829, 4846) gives 0.89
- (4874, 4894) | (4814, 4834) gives 0.97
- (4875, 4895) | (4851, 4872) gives 1.10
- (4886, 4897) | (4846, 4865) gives 1.07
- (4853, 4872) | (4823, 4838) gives 0.91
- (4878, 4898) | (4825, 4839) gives 1.04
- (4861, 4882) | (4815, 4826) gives 0.88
